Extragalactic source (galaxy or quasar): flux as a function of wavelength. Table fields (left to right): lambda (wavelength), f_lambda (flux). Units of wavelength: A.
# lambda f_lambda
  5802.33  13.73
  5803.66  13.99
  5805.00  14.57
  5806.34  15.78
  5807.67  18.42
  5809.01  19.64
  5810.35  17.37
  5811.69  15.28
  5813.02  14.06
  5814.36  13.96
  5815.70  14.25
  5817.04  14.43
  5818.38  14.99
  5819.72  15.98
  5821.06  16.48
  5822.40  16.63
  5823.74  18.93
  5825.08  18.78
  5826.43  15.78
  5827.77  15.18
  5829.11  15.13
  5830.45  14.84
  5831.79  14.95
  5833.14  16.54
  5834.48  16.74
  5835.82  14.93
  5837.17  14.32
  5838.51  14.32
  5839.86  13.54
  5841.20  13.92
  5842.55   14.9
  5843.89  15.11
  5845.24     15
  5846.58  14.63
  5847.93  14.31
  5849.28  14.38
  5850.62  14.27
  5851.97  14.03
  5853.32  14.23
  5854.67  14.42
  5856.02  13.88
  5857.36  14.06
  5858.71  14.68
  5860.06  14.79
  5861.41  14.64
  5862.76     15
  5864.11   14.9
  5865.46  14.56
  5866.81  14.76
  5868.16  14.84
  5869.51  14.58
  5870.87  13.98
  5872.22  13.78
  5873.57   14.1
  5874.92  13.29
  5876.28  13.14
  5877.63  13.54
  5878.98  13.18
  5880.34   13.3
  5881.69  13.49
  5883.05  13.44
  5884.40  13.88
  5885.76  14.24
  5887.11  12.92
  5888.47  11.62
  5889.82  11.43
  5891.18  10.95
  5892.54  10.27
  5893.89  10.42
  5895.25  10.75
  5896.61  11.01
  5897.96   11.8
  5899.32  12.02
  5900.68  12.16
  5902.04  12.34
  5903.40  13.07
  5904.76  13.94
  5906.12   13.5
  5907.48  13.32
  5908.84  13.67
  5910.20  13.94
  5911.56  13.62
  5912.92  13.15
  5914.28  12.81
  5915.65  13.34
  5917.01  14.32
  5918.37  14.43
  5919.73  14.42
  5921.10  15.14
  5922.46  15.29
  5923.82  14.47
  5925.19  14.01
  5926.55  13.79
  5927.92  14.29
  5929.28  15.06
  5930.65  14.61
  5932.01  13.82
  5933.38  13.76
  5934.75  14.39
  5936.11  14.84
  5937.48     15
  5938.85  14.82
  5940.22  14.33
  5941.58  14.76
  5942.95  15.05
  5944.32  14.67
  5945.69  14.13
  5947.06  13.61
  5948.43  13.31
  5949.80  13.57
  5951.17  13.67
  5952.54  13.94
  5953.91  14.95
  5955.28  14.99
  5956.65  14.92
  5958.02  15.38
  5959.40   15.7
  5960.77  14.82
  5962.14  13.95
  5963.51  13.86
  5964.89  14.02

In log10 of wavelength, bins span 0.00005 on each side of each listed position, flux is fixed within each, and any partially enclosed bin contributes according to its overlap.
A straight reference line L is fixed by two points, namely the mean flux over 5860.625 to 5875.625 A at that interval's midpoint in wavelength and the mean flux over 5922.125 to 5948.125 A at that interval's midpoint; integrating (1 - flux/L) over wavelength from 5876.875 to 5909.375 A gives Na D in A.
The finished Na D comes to 4.3 A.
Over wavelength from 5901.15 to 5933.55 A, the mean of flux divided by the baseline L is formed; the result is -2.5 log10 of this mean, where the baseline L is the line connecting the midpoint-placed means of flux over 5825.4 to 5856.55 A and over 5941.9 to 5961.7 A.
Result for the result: 0.05 mag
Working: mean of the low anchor 14.8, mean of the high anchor 14.5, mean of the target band 13.9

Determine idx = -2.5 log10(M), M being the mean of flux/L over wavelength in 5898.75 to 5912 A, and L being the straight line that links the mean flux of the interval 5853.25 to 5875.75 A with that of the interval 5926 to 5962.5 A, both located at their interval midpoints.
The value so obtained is 0.099 mag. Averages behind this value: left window 14.4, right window 14.5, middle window 13.2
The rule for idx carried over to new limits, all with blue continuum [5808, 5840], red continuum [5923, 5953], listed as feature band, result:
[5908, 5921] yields 0.06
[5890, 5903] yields 0.29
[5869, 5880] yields 0.11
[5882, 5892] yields 0.18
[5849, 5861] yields 0.08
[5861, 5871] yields 0.04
